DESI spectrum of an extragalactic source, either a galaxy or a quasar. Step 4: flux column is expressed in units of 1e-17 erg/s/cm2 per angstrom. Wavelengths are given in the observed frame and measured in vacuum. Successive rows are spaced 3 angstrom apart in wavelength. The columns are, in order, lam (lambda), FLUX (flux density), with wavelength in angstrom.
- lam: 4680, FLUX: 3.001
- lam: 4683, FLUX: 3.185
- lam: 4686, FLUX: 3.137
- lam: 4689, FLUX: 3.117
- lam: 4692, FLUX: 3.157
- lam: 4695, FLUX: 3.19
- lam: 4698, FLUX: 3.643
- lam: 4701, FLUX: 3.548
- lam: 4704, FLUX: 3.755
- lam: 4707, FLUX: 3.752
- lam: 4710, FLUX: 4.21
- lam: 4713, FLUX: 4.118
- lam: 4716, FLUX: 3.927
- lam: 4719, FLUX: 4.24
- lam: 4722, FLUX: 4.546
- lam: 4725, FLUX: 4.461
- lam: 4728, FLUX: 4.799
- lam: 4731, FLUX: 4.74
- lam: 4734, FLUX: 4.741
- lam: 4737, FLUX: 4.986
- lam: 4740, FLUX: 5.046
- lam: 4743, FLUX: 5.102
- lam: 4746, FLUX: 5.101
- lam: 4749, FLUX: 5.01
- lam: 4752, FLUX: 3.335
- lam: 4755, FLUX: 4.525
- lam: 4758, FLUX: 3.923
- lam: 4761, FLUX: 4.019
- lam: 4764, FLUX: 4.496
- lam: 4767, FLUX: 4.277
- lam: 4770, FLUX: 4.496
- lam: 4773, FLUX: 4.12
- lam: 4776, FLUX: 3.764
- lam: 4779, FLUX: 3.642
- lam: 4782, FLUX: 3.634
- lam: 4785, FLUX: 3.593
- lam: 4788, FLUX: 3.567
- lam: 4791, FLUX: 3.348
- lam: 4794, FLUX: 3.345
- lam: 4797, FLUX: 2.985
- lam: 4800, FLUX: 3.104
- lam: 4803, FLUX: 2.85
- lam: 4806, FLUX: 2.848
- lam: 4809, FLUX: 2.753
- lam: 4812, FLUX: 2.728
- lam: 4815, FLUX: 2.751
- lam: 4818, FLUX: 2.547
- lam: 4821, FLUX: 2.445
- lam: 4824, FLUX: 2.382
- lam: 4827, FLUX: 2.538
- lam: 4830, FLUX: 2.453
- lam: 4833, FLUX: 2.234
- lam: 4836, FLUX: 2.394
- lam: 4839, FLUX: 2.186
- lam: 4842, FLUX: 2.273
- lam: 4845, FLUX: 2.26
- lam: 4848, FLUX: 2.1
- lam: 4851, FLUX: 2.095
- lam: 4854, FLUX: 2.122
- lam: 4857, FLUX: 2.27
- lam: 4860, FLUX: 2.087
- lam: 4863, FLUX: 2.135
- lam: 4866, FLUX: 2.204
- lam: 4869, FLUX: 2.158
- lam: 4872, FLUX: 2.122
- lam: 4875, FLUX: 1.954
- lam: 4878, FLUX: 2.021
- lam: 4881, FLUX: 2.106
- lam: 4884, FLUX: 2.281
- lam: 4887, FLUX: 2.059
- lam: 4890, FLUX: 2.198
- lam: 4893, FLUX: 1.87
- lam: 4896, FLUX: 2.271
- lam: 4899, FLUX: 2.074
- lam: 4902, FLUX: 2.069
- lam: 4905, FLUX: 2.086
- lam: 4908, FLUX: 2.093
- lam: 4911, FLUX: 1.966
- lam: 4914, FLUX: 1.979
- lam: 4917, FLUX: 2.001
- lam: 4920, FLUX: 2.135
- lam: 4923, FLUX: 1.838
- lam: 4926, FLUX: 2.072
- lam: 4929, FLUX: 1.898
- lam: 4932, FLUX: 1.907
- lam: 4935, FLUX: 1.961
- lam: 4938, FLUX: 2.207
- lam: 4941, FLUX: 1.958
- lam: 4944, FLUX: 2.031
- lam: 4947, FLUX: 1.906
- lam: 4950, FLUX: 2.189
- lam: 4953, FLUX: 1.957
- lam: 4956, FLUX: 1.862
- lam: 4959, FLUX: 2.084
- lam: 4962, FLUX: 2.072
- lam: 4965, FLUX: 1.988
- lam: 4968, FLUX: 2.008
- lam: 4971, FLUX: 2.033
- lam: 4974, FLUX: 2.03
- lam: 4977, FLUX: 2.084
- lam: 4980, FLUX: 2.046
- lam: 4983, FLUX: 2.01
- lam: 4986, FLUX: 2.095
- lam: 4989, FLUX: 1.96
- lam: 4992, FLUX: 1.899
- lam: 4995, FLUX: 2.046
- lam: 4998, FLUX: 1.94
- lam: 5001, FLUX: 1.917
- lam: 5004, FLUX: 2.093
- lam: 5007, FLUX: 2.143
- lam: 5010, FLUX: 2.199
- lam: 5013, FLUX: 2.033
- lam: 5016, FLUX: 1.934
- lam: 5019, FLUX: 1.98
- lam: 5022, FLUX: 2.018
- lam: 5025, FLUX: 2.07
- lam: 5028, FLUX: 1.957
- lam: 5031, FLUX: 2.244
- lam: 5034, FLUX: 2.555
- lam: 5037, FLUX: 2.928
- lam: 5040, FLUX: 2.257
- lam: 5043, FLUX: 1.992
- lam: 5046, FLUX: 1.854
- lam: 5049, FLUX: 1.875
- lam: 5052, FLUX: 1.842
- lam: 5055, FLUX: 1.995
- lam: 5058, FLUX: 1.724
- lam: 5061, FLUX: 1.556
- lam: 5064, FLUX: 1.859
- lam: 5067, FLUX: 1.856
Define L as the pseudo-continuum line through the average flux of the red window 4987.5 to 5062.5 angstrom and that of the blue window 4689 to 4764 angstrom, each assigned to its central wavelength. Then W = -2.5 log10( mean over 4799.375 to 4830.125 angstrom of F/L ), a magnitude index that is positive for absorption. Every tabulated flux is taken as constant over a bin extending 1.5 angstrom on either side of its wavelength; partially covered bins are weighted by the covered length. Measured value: 0.320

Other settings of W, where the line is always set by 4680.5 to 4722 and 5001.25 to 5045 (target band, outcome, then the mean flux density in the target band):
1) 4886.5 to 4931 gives 0.299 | 2.04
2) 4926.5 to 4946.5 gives 0.270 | 1.99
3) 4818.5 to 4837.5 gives 0.255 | 2.42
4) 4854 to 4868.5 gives 0.316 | 2.17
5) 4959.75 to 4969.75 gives 0.196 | 2.03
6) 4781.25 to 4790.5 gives -0.103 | 3.57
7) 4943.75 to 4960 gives 0.236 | 2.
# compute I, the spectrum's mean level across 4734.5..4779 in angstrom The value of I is 4.42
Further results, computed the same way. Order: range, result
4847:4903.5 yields 2.12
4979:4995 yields 2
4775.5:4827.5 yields 3.04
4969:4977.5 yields 2.04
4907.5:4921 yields 2.03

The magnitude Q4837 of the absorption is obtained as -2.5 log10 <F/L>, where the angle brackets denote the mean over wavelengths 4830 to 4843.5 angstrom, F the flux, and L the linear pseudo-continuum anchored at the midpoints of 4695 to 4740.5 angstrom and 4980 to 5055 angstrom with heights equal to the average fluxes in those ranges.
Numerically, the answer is 0.42 mag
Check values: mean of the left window 4.25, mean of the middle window 2.29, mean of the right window 2.07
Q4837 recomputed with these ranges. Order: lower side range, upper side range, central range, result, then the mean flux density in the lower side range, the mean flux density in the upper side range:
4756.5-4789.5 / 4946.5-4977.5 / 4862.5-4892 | 0.336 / 3.96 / 2.02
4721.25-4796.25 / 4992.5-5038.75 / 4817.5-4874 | 0.488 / 4.25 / 2.13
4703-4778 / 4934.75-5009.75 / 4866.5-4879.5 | 0.413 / 4.38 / 2.02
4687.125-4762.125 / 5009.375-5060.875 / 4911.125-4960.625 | 0.345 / 4.2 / 2.07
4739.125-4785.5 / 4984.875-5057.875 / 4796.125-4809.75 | 0.321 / 4.26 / 2.07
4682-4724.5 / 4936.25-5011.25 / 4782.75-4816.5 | 0.007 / 3.7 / 2.03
